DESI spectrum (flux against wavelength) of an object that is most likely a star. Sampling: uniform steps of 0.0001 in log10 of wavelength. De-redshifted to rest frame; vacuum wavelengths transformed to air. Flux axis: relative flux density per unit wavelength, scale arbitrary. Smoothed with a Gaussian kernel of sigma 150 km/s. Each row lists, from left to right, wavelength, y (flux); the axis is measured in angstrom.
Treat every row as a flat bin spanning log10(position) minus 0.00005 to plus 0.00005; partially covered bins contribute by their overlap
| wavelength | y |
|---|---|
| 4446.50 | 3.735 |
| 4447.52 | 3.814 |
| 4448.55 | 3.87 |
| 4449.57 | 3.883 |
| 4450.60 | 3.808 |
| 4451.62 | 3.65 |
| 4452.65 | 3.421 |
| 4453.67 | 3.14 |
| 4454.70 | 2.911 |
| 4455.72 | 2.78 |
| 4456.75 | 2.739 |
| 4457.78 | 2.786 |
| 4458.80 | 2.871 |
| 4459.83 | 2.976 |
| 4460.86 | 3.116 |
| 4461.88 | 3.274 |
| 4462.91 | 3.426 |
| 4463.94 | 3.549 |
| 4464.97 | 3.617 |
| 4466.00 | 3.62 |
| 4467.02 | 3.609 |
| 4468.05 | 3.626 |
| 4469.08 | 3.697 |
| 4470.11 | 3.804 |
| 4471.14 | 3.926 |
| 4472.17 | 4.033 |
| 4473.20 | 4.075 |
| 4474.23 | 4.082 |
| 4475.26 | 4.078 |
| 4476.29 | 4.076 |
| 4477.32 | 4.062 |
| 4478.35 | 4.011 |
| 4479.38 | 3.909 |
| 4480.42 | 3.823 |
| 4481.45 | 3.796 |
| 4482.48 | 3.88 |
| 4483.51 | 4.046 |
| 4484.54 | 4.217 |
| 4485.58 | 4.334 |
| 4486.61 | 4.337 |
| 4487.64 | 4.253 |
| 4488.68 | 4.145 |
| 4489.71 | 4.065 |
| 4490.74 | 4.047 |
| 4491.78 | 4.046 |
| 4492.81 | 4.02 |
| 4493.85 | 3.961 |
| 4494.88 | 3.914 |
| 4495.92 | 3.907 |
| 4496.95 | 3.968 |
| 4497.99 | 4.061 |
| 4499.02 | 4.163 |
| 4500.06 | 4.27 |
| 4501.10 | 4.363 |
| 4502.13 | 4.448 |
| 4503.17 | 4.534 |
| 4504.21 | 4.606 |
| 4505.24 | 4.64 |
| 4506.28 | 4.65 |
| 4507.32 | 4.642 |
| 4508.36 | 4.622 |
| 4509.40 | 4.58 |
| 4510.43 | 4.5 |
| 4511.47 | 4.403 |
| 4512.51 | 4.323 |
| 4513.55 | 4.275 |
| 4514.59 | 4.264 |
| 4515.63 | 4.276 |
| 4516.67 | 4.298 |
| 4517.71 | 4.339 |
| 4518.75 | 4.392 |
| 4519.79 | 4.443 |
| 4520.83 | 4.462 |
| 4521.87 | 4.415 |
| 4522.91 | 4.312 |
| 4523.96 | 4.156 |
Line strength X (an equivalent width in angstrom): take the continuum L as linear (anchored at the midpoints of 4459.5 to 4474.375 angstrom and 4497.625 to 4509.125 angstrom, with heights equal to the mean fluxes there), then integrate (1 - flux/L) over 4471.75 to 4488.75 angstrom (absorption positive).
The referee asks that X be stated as -0.6 angstrom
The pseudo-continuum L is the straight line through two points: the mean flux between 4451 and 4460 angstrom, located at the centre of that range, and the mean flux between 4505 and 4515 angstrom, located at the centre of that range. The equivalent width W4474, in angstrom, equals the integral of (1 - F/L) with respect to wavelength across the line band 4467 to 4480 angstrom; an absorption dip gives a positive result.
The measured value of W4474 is -1.5 angstrom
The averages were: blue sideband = 3.04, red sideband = 4.49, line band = 3.93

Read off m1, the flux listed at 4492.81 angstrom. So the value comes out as 4.02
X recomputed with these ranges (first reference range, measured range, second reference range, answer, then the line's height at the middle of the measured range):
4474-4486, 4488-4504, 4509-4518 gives 0.18 angstrom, 4.18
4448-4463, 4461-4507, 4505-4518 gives -2.02 angstrom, 3.85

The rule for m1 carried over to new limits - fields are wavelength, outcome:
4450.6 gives 3.808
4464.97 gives 3.617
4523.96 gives 4.156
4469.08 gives 3.697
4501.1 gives 4.363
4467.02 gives 3.609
